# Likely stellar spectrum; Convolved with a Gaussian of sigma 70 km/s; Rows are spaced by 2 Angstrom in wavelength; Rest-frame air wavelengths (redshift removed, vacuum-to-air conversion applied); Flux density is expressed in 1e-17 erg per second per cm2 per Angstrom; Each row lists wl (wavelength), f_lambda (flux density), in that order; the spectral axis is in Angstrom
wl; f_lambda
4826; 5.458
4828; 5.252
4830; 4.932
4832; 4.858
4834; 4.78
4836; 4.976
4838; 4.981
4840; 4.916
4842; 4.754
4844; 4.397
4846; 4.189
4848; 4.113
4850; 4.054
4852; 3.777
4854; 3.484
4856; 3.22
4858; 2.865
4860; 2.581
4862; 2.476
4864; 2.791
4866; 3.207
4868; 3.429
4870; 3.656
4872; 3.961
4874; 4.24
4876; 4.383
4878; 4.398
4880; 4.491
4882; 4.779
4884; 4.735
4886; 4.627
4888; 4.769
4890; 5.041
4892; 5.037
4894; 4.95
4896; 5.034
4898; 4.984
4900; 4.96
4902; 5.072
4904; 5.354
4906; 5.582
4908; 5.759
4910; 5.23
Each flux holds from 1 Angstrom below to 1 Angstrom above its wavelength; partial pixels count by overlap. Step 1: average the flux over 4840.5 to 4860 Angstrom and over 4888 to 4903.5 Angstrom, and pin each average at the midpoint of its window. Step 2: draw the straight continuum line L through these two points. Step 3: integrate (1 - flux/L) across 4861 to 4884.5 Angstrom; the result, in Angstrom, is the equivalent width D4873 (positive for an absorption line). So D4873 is 3.1 Angstrom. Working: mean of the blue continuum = 3.83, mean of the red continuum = 5.01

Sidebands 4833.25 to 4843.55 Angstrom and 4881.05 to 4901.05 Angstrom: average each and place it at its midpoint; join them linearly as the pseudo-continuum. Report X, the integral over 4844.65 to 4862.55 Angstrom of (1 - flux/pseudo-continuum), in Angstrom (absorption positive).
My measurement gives 5.2 Angstrom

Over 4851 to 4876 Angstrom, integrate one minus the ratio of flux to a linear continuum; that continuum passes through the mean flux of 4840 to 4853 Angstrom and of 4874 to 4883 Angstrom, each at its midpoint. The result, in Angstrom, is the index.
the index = 5.90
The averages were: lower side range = 4.27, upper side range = 4.48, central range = 3.35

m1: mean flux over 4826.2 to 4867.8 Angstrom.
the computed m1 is 4.05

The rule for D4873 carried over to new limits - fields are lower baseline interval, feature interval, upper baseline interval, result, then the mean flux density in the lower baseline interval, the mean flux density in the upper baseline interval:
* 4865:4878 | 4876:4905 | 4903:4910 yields -0.69 Angstrom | 3.86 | 5.52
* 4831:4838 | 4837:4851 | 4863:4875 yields 0.12 Angstrom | 4.89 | 3.55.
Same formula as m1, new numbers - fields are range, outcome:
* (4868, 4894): 4.49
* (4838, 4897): 4.1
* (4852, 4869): 3.05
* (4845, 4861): 3.54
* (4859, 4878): 3.47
